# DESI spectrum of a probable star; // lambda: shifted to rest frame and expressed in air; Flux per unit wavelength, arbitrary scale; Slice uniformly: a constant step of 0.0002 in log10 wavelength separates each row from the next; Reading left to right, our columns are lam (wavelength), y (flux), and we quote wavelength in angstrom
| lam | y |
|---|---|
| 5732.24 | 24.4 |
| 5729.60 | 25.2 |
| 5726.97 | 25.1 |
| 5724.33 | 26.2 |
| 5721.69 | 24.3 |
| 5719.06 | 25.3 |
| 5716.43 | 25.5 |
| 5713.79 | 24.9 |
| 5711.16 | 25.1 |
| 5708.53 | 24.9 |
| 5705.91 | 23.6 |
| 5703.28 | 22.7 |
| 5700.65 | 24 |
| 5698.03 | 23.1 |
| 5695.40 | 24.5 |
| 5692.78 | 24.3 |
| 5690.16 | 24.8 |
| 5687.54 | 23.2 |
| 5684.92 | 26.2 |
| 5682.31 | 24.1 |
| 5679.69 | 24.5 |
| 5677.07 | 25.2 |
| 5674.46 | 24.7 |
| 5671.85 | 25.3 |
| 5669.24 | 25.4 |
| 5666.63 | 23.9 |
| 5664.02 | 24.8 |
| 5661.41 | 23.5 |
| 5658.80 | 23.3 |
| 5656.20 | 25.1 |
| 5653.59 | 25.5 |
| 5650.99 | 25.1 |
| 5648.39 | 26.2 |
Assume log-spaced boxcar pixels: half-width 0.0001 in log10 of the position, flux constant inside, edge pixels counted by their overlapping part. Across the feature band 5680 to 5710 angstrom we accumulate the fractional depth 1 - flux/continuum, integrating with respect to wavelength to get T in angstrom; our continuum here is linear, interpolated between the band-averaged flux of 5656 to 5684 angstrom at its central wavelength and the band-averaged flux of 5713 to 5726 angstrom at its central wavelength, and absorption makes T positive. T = 0.9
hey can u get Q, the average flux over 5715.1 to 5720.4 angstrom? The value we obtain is 25.4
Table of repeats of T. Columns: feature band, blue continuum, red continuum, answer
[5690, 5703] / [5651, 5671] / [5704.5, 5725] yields 0.4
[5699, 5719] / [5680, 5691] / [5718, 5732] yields 0.4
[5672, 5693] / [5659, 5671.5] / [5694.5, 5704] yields -0.6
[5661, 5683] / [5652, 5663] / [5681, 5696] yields -0.2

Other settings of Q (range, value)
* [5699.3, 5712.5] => 24.1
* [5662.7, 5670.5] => 24.7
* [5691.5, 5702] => 24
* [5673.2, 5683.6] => 24.6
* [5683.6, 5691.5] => 24.8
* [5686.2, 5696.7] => 24.2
